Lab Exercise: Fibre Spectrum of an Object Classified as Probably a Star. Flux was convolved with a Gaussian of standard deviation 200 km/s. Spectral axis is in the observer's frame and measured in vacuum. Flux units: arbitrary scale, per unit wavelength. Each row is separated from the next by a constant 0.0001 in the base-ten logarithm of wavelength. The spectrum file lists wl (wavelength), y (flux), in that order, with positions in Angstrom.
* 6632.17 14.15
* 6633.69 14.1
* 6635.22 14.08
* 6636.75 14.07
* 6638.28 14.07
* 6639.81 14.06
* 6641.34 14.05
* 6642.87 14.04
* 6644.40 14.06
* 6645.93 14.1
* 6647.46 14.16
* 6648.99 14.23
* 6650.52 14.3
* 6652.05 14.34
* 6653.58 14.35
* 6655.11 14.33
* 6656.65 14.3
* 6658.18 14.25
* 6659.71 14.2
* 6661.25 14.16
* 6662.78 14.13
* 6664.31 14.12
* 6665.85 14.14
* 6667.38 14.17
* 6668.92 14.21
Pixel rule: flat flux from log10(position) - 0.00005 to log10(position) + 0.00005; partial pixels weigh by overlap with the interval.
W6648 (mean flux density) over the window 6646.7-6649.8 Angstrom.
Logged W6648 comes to 14.2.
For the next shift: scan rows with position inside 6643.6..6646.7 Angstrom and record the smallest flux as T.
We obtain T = 14.06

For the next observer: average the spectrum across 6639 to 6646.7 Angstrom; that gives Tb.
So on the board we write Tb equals 14.1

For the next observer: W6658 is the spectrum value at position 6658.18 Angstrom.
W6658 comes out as 14.25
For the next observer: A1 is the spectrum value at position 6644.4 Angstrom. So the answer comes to 14.06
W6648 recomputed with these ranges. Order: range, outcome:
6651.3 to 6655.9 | 14.3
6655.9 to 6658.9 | 14.3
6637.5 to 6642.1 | 14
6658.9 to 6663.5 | 14.2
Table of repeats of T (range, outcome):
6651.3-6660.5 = 14.2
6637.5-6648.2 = 14.04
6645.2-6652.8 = 14.1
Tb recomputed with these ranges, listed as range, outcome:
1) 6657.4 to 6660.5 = 14.2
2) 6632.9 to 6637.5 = 14.1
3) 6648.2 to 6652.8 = 14.3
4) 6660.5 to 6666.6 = 14.1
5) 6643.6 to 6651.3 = 14.2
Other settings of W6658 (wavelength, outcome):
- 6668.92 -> 14.21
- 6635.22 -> 14.08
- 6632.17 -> 14.15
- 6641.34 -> 14.05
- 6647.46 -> 14.16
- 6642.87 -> 14.04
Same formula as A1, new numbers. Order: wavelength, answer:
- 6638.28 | 14.07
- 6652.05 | 14.34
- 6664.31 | 14.12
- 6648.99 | 14.23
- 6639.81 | 14.06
